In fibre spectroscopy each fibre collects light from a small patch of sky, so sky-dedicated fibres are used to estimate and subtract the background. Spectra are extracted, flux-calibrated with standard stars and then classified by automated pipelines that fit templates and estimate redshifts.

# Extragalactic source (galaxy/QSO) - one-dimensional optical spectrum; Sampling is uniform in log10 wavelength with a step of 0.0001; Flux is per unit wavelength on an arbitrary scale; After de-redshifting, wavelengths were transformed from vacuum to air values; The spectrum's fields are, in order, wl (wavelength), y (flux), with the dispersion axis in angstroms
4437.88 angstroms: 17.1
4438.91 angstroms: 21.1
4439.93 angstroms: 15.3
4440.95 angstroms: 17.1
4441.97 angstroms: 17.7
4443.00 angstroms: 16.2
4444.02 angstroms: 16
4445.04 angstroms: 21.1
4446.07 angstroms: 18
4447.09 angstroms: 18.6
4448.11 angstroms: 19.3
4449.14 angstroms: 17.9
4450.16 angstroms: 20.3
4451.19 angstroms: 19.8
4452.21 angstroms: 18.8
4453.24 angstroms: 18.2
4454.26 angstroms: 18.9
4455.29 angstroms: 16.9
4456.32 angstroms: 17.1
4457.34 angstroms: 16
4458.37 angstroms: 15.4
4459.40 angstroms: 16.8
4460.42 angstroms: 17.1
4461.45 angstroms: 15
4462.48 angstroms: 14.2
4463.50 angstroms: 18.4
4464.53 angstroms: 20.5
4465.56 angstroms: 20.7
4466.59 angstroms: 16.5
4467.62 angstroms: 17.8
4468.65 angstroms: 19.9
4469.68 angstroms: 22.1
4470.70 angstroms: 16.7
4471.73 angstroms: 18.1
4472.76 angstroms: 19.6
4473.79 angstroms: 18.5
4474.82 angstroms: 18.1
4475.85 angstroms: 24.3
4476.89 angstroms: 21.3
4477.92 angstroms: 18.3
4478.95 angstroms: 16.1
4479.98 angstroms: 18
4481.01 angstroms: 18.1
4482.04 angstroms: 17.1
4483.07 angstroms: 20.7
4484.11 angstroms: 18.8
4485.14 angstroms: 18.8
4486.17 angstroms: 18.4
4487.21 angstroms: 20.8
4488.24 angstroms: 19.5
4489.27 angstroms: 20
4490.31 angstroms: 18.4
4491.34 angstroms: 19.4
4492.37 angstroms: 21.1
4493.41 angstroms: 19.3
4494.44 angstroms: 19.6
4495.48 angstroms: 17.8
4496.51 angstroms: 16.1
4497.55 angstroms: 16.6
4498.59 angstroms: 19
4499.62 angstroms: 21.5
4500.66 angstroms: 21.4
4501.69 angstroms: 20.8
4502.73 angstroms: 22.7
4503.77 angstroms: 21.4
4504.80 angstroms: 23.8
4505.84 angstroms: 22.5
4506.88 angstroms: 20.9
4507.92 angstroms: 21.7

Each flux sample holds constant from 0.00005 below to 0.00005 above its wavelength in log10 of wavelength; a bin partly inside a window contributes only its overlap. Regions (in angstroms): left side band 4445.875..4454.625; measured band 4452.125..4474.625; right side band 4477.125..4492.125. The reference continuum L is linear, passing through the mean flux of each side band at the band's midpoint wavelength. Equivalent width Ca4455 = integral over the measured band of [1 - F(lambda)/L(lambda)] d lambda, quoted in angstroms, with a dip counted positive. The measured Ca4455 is 1.2 angstroms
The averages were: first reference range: 18.9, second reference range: 18.8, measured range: 17.9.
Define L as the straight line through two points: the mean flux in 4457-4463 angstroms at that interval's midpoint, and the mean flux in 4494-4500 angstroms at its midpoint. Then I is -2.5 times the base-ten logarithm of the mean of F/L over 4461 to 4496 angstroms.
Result -0.11 mag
